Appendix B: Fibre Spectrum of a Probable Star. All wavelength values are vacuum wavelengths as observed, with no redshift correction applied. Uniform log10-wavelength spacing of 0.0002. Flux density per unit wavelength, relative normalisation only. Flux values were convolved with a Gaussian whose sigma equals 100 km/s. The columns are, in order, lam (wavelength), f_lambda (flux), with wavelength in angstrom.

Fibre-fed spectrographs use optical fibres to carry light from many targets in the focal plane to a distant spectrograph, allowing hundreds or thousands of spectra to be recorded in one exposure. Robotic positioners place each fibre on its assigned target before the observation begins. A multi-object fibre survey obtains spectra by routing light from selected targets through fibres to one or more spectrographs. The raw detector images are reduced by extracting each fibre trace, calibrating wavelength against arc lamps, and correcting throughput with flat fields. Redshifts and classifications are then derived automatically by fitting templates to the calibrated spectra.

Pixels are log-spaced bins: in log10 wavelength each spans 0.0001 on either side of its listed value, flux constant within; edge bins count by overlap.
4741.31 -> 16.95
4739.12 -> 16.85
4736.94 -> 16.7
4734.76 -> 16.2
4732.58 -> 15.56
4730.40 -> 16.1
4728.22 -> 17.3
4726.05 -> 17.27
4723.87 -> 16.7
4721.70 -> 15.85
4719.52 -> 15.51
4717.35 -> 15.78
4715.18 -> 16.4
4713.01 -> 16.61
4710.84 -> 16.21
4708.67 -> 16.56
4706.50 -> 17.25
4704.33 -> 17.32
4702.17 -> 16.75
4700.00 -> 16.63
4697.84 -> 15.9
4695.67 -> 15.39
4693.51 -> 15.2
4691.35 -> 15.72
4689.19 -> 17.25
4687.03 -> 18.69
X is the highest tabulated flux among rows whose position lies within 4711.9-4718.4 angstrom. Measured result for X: 16.61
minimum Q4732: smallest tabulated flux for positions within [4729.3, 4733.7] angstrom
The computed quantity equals 15.56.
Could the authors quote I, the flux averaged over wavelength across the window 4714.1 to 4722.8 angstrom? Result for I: 15.9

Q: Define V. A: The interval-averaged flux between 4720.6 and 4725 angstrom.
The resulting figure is 16.3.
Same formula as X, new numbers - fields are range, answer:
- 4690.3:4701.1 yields 16.63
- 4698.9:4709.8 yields 17.32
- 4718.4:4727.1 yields 17.27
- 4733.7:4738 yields 16.7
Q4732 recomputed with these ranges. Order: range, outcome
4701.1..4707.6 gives 16.75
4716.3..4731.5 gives 15.51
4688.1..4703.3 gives 15.2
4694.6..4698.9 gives 15.39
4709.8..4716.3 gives 16.21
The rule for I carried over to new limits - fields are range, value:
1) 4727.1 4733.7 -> 16.3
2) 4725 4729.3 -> 17.3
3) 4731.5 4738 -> 16.2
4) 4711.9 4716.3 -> 16.5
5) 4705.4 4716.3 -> 16.6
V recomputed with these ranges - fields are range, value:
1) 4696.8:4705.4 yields 16.7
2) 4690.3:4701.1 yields 15.8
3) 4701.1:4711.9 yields 16.8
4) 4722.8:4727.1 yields 17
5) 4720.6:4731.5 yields 16.6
